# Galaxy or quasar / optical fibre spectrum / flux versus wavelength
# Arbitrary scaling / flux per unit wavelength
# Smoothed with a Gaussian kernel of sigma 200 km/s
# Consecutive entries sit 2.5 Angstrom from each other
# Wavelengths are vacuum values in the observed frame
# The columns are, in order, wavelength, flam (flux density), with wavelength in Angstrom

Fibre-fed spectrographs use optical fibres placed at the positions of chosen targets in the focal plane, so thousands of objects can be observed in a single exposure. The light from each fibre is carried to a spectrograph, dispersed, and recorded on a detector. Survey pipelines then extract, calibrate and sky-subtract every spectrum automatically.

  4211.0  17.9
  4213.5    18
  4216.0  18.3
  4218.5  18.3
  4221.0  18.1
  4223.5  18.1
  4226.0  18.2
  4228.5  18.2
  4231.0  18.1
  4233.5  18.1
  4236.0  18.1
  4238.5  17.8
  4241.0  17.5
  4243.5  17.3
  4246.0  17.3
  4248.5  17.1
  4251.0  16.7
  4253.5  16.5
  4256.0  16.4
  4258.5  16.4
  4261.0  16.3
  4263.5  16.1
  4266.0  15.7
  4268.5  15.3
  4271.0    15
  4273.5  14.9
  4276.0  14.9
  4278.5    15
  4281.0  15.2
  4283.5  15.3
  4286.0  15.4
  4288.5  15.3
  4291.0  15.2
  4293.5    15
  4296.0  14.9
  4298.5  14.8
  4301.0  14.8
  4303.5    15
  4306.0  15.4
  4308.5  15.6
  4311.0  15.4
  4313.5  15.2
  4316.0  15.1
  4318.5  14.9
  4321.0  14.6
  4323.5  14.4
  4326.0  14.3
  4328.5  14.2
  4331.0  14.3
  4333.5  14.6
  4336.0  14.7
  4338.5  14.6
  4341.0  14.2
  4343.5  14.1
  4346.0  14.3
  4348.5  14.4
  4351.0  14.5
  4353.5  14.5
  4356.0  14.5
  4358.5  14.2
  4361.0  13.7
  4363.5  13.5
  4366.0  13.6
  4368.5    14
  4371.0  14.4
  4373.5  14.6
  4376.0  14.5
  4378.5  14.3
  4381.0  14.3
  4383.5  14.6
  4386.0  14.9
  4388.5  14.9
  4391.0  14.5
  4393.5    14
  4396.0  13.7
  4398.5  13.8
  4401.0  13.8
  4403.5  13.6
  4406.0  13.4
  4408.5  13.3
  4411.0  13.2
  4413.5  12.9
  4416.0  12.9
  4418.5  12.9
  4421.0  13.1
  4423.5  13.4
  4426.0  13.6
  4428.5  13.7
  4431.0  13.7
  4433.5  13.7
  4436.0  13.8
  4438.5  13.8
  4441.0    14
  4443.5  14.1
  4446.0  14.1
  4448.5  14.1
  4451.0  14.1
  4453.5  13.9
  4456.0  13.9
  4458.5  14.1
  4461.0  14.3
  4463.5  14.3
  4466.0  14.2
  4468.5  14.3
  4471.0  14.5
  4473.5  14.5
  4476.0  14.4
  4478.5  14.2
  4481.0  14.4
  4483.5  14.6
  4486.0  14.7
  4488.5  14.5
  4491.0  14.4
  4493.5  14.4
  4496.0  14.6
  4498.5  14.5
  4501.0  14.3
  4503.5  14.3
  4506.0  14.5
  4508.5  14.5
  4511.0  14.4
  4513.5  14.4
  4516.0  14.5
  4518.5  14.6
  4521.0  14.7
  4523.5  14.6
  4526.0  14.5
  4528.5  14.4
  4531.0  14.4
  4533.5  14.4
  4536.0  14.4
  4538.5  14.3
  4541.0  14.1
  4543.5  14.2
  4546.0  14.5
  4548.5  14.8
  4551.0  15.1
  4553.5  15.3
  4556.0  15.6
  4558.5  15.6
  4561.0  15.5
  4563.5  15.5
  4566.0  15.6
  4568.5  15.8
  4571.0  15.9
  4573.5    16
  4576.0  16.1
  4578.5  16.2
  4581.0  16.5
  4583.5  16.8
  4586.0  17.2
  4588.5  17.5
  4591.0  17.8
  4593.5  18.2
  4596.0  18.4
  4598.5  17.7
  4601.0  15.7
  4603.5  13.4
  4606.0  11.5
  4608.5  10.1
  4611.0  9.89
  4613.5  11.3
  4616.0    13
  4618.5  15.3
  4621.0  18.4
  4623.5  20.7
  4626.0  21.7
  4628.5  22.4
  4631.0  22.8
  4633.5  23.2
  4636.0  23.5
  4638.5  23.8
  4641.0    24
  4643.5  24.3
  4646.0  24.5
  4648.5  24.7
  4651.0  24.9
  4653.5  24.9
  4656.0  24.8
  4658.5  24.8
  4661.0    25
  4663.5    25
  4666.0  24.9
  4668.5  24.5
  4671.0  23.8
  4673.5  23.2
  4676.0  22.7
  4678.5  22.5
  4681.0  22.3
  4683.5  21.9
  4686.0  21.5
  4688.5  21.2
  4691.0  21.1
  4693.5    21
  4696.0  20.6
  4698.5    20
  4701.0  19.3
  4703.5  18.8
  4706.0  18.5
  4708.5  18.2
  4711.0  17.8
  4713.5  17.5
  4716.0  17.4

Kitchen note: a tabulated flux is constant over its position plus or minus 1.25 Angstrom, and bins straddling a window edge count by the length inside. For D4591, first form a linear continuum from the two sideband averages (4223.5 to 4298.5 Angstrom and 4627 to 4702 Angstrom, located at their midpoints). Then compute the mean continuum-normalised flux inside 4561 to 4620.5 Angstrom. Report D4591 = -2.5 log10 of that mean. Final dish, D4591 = 0.39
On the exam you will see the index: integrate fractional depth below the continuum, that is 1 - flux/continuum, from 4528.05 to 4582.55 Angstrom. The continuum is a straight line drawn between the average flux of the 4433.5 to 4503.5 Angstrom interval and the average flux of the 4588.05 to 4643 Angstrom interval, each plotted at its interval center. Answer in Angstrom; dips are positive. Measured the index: 3.9 Angstrom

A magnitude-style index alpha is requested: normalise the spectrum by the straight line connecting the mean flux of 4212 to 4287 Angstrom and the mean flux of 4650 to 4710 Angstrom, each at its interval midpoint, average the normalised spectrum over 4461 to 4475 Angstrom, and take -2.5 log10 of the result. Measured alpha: 0.34 mag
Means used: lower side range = 16.8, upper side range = 22.3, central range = 14.4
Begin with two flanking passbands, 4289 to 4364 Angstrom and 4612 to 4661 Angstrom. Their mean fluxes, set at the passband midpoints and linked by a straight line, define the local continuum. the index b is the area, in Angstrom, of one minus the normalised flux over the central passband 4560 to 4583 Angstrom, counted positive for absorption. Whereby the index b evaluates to 4.92 Angstrom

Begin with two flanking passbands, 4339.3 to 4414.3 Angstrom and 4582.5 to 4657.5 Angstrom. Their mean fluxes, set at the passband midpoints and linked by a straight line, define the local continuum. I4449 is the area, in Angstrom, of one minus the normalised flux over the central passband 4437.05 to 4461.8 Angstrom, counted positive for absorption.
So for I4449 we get 2.5 Angstrom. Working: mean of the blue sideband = 14.1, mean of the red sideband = 19.1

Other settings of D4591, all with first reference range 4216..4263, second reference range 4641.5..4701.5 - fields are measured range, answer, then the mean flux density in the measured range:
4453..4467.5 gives 0.40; 14.1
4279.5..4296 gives 0.19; 15.2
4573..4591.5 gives 0.29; 16.8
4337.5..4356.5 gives 0.30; 14.4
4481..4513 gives 0.40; 14.5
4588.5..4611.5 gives 0.42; 15.1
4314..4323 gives 0.24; 14.9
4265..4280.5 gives 0.18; 15.1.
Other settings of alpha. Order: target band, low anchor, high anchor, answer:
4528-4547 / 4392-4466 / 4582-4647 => 0.140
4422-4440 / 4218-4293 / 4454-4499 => 0.088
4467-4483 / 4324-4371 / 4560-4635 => 0.075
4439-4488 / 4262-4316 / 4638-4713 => 0.282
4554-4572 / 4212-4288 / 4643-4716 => 0.303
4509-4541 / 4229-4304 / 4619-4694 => 0.391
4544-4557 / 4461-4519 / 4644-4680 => 0.192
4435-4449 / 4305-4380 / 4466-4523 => 0.037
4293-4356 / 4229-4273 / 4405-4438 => 0.044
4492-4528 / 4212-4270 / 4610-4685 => 0.372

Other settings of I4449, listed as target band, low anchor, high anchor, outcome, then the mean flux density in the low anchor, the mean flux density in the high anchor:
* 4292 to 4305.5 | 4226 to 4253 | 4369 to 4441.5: 1.1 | 17.6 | 13.8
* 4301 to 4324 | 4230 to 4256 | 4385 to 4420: 1.0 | 17.4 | 13.7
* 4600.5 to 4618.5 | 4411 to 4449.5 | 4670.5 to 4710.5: 6.2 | 13.6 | 20.9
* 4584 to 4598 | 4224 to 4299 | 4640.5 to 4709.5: 2.3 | 16.3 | 22.6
